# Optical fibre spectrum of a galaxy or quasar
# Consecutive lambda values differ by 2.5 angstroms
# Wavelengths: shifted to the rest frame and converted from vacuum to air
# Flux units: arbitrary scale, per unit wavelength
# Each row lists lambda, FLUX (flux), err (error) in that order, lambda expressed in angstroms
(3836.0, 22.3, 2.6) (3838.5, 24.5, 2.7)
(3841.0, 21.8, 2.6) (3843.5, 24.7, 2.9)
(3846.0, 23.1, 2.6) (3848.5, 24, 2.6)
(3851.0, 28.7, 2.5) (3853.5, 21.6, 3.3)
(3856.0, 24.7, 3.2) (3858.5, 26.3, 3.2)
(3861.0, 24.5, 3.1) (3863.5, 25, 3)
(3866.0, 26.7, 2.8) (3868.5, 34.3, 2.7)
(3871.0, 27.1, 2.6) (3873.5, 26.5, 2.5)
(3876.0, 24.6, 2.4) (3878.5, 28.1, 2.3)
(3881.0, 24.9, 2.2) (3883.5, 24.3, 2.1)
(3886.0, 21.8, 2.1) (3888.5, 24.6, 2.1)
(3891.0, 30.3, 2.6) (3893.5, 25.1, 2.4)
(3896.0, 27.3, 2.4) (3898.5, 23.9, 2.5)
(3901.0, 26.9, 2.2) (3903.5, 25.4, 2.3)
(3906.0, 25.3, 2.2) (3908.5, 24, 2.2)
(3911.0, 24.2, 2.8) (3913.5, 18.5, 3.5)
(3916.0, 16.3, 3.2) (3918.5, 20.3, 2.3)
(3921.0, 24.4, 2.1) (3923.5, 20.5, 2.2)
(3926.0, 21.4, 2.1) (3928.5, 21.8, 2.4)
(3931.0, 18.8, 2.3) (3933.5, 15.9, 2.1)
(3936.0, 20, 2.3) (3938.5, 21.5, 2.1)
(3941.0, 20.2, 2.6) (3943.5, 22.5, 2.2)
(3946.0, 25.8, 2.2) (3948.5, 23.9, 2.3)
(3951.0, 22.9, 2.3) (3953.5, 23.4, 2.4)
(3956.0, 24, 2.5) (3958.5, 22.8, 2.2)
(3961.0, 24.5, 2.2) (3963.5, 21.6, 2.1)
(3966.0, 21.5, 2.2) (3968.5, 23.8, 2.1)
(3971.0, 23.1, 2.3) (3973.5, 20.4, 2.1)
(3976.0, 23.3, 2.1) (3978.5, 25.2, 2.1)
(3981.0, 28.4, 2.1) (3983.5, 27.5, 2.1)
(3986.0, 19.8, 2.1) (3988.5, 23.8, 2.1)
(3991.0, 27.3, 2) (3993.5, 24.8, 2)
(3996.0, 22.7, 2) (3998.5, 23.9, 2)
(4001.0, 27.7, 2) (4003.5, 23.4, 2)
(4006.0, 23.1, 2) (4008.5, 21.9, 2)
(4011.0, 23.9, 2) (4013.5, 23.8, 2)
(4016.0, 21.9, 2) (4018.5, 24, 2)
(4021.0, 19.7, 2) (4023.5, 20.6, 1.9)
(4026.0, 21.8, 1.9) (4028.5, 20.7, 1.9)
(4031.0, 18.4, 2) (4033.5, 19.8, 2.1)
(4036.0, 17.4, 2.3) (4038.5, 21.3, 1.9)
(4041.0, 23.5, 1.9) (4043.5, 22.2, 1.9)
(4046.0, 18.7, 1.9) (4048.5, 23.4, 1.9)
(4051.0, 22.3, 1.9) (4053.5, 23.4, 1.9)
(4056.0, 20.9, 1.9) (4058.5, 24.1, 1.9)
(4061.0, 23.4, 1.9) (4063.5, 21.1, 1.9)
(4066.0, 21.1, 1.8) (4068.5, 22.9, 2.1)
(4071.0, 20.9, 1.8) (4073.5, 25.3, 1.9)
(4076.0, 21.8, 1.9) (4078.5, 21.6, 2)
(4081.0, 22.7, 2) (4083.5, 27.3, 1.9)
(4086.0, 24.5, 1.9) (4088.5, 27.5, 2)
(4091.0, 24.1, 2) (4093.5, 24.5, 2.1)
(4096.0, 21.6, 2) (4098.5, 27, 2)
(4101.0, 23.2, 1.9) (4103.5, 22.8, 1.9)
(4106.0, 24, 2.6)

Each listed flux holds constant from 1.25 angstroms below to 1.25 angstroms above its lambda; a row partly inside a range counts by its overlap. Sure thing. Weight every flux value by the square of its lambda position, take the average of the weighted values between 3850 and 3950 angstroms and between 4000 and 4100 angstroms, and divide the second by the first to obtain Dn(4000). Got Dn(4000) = 1.0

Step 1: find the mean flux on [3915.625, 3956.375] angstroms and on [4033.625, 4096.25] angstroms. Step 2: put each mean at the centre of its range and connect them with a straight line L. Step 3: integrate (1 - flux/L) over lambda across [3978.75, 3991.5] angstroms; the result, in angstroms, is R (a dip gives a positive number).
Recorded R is -1.9 angstroms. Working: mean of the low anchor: 21.4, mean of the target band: 25.2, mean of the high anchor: 22.7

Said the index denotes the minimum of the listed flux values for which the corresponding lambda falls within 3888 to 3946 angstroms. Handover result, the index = 15.9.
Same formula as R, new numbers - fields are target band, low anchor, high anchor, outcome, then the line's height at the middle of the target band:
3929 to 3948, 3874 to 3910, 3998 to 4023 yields 2.9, 24.6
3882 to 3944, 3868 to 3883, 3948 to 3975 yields 6.6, 25.2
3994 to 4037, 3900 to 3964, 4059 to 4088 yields 1.1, 22.7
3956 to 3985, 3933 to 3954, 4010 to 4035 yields -2.7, 21.8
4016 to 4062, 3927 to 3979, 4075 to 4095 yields 4.1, 23.5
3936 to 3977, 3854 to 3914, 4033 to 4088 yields 2.6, 24.3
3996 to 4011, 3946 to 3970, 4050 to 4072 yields -0.7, 22.8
